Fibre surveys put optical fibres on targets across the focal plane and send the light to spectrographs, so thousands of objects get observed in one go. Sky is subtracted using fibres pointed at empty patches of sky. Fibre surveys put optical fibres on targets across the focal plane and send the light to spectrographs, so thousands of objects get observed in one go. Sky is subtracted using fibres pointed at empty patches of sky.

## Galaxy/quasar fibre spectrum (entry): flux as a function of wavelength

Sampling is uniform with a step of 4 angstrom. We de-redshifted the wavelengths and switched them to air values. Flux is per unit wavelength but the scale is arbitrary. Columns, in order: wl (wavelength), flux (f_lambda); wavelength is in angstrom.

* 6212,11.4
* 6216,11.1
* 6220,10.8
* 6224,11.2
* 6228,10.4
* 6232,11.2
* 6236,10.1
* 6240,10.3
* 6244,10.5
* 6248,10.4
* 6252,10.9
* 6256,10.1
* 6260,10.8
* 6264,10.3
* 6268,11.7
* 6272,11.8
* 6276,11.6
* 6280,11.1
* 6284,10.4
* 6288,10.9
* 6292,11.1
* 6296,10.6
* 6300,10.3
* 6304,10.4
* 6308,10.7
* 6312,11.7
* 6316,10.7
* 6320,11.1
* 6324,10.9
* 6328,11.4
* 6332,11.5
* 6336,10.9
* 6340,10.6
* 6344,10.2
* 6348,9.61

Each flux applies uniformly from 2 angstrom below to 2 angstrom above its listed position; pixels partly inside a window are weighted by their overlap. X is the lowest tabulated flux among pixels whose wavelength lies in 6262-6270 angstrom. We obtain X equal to 10.3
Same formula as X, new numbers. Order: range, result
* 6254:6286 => 10.1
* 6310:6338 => 10.7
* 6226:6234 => 10.4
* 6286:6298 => 10.6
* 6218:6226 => 10.8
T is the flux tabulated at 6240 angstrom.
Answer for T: 10.3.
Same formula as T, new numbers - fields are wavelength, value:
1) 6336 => 10.9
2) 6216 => 11.1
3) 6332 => 11.5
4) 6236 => 10.1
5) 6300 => 10.3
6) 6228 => 10.4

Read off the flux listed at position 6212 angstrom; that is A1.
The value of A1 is 11.4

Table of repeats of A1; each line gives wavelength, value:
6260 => 10.8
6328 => 11.4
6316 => 10.7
